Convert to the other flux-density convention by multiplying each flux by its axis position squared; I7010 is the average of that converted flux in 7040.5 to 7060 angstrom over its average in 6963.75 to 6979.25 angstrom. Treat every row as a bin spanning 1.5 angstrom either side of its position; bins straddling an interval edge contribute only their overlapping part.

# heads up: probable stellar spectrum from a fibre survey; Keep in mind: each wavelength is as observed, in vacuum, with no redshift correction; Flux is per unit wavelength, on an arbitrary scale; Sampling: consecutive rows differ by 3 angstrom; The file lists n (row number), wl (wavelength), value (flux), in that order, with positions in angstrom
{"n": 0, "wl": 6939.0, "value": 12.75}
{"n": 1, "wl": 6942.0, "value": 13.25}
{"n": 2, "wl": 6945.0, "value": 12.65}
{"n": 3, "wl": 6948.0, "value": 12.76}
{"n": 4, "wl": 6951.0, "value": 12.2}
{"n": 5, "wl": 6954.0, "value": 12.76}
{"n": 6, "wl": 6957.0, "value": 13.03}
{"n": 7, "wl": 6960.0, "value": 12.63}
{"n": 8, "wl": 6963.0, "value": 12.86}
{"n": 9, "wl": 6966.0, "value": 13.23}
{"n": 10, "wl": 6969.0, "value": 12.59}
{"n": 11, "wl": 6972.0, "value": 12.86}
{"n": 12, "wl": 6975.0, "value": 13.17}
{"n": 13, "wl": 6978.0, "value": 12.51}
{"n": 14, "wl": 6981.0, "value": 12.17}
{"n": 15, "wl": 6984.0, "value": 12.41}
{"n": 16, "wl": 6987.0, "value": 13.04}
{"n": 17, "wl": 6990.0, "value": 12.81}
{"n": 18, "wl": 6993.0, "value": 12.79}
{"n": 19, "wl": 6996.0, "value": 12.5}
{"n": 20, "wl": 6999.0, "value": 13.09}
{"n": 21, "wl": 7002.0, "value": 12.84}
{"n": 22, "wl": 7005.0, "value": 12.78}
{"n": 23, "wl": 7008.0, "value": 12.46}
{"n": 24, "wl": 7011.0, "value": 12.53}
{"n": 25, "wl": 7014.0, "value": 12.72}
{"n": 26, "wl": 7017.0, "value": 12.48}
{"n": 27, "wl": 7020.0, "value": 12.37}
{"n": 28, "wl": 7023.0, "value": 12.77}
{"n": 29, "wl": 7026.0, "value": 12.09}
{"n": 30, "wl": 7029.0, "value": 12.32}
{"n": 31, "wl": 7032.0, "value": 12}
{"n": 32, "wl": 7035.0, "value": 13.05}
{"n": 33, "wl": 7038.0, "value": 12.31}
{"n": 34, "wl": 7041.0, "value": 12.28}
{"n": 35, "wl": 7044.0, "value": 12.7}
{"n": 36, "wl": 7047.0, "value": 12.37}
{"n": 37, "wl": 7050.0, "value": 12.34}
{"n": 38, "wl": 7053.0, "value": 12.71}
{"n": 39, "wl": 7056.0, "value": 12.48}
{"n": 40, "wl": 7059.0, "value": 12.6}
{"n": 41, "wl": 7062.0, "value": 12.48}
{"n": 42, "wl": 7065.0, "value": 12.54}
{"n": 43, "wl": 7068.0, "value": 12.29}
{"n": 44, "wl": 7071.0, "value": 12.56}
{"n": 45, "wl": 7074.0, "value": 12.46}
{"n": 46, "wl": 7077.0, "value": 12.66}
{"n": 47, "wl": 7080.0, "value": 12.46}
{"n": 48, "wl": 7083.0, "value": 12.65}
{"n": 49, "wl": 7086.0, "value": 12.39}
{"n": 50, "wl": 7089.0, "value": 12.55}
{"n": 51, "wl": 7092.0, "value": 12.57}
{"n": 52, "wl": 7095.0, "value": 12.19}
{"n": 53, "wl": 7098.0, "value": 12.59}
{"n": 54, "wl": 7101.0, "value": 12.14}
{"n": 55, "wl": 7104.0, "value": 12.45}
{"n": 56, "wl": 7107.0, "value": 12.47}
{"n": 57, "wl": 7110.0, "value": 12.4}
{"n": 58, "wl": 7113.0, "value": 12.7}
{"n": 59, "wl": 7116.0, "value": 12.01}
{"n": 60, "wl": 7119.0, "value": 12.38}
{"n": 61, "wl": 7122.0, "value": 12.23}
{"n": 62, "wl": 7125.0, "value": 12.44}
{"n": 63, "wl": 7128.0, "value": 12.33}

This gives 0.99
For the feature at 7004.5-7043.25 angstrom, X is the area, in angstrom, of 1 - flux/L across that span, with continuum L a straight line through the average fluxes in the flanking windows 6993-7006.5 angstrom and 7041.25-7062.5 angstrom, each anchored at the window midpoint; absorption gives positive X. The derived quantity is 0.6 angstrom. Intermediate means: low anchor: 12.8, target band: 12.5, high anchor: 12.5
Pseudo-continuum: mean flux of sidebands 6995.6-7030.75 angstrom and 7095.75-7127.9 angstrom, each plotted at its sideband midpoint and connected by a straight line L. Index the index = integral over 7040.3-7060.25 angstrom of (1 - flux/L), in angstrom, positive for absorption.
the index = 0.0 angstrom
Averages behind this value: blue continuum 12.6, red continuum 12.4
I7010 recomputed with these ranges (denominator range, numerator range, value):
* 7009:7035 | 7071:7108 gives 1.02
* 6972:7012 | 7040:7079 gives 1.00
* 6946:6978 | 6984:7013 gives 1.01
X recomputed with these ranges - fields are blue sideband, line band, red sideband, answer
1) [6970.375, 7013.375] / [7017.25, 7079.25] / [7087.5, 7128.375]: 0.43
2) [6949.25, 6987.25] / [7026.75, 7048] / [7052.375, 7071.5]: 0.24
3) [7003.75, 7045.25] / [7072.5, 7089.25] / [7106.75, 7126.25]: -0.15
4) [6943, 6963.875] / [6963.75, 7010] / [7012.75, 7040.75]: -0.59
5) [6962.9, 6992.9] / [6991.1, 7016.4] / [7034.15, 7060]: -0.07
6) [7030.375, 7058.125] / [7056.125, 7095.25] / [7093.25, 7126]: -0.25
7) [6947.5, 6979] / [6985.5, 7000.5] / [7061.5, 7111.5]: -0.16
